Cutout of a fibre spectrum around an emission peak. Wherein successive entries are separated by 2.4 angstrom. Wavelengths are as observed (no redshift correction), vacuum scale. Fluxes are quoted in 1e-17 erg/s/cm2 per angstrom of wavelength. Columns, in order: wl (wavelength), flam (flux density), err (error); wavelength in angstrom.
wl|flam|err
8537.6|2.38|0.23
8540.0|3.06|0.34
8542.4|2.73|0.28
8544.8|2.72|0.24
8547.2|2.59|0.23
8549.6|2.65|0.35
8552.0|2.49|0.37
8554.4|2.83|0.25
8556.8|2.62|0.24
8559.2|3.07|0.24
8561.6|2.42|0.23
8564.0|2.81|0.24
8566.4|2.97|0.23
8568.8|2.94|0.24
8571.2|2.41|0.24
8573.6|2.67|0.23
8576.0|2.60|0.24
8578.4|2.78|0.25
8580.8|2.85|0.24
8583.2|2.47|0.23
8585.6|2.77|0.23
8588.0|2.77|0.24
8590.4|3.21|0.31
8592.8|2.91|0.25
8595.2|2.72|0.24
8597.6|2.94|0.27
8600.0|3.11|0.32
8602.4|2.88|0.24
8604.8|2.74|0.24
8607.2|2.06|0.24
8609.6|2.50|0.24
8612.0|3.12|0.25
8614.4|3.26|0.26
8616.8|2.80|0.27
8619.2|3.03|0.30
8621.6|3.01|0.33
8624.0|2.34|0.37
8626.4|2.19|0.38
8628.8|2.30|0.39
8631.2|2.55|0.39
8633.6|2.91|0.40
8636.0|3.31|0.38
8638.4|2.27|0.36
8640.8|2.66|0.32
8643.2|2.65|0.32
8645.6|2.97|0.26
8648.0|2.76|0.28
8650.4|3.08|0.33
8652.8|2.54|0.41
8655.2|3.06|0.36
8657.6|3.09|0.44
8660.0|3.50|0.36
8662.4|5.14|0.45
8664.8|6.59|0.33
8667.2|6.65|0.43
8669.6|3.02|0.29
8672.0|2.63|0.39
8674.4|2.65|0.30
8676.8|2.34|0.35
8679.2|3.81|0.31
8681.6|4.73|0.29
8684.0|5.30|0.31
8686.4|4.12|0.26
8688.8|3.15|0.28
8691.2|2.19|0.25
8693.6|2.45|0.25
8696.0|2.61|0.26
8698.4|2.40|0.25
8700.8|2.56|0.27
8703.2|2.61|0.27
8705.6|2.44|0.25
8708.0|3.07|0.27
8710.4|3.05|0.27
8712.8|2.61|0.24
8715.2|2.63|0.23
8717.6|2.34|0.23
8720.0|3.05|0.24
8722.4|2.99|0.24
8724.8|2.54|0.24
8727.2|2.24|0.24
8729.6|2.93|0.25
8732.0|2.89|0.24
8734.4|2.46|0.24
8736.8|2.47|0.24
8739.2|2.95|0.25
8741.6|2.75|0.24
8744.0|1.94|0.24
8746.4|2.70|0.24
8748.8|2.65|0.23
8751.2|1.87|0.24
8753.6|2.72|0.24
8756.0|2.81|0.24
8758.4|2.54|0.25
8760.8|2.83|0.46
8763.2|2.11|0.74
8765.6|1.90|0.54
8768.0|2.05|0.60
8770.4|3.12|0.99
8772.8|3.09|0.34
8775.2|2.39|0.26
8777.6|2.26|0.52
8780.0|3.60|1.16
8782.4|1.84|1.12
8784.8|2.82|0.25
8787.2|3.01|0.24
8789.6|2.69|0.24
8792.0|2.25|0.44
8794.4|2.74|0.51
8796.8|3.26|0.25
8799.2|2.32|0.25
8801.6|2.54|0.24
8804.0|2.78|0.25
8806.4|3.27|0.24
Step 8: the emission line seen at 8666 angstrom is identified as [S II]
